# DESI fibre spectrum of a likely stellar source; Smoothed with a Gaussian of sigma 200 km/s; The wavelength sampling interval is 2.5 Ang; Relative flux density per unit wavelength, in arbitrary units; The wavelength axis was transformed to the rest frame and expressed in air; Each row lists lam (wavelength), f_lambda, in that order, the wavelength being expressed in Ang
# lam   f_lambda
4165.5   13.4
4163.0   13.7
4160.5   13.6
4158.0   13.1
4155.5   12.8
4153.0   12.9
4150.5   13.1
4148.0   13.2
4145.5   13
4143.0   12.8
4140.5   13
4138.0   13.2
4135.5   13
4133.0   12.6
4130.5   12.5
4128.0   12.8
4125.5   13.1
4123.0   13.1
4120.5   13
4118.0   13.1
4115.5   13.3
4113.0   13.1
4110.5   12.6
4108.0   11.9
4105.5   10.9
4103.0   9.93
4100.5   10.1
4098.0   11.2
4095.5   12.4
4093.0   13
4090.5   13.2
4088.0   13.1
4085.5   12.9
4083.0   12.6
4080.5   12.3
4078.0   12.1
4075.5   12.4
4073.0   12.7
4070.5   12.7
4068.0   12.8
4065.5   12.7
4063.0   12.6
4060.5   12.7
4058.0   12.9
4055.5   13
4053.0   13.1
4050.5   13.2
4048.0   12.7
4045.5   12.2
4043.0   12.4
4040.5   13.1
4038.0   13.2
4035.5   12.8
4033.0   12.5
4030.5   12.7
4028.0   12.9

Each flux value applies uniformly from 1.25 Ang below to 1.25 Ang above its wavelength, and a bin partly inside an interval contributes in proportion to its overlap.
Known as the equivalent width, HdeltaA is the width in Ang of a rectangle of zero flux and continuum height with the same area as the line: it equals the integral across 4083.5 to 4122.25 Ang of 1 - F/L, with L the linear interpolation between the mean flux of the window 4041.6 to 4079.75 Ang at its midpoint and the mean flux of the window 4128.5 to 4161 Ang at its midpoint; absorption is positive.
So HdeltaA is 1.7 Ang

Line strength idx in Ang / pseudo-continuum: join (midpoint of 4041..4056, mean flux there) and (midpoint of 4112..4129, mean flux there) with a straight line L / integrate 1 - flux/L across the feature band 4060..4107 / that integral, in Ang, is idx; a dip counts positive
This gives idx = 2.5 Ang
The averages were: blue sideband 12.8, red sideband 13.1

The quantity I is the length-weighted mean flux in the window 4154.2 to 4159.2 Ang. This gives 12.9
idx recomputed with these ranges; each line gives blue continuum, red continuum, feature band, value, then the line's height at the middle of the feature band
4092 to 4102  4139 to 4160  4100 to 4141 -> -0.7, 12.2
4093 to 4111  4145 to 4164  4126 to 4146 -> -0.5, 12.5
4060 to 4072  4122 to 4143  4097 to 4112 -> 2.0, 12.8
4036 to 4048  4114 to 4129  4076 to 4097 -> 0.4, 12.9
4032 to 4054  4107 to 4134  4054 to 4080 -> 0.3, 12.8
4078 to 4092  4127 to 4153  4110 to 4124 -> -0.2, 12.9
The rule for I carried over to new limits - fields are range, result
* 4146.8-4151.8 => 13.1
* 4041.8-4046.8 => 12.3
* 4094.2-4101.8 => 11.2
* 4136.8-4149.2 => 13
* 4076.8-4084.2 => 12.3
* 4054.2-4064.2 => 12.8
